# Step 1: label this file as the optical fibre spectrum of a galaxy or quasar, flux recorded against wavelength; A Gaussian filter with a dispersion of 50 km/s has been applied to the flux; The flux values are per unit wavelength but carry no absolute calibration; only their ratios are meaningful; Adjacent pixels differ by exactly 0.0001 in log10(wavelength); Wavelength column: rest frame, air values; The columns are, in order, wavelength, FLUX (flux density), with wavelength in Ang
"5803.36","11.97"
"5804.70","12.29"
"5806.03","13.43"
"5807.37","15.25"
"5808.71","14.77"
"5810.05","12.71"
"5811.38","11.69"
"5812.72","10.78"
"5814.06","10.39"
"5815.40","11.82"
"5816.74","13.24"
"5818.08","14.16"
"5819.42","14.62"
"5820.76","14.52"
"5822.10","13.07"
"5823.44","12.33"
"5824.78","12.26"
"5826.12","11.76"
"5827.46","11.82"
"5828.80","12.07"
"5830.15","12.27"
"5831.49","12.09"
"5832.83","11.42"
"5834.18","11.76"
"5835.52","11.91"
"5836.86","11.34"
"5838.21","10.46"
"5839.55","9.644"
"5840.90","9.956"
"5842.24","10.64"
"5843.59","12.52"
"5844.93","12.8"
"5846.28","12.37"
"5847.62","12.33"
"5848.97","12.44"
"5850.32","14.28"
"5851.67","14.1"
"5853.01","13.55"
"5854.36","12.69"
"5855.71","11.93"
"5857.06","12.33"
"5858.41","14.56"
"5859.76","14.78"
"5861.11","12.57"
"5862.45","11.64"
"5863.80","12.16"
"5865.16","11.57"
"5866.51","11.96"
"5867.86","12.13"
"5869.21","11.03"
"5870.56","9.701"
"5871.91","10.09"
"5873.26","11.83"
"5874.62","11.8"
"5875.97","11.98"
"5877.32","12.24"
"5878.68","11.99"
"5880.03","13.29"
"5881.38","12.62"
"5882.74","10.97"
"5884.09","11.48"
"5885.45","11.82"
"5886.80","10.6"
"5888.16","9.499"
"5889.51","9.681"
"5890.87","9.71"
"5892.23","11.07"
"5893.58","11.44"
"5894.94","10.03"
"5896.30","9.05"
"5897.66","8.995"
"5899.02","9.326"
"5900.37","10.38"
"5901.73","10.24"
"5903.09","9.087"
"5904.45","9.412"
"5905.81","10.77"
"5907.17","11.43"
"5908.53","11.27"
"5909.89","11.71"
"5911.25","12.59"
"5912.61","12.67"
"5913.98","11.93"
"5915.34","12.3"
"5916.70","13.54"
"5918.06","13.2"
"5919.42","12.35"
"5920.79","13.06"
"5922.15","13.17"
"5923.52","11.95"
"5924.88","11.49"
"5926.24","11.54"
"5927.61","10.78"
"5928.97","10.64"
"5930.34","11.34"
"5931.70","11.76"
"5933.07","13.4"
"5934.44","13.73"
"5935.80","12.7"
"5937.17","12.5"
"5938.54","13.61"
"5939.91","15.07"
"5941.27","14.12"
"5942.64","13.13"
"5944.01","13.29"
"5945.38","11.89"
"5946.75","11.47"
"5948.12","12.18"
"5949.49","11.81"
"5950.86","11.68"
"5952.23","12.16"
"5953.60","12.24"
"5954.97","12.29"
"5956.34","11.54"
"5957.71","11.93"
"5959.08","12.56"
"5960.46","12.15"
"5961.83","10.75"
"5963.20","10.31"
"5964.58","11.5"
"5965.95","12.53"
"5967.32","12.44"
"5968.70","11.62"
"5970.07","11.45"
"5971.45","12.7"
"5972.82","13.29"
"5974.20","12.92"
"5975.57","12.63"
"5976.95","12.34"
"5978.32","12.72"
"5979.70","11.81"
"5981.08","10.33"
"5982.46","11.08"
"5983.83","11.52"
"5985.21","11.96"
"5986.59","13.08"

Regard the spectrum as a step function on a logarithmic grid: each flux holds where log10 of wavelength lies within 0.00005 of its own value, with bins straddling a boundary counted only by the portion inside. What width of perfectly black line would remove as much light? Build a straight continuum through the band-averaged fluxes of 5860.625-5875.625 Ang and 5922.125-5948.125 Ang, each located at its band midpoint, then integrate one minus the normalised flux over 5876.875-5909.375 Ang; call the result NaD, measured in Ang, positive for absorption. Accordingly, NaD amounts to 3.2 Ang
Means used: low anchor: 11.5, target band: 10.7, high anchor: 12.5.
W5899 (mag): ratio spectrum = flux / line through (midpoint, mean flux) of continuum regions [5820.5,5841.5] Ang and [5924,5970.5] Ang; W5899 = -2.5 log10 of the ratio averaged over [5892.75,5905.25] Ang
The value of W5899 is 0.22 mag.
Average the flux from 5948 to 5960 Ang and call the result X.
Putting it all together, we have 12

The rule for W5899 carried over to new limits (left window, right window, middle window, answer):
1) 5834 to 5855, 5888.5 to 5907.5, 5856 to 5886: -0.09 mag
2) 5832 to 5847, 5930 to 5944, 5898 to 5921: 0.11 mag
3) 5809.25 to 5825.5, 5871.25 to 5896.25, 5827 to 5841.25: 0.08 mag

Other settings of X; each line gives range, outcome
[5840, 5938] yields 11.7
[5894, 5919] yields 11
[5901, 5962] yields 12.1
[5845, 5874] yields 12.4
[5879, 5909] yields 10.6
